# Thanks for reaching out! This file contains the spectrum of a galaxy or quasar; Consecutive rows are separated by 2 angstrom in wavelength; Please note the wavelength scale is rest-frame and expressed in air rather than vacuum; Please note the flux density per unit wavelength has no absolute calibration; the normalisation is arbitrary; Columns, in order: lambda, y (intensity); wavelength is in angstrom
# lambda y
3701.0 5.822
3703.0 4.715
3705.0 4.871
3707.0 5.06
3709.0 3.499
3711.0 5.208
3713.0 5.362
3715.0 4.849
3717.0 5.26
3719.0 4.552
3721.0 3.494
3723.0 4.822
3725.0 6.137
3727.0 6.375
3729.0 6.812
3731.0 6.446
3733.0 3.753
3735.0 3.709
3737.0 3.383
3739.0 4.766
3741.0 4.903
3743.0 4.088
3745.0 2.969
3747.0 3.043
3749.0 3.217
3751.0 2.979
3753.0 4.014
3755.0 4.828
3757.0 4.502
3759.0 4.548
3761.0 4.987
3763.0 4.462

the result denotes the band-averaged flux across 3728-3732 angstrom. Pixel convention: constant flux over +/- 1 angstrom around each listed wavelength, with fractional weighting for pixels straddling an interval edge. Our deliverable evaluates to 6.63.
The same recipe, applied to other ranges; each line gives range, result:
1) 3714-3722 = 4.54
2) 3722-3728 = 5.78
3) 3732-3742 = 4.1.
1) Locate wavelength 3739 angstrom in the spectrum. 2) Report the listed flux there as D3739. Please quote 4.766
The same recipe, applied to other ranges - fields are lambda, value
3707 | 5.06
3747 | 3.043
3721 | 3.494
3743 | 4.088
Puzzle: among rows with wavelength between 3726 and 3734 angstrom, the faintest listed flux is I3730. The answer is 3.753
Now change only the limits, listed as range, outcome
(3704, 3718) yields 3.499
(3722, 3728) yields 4.822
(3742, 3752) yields 2.969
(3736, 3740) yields 3.383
